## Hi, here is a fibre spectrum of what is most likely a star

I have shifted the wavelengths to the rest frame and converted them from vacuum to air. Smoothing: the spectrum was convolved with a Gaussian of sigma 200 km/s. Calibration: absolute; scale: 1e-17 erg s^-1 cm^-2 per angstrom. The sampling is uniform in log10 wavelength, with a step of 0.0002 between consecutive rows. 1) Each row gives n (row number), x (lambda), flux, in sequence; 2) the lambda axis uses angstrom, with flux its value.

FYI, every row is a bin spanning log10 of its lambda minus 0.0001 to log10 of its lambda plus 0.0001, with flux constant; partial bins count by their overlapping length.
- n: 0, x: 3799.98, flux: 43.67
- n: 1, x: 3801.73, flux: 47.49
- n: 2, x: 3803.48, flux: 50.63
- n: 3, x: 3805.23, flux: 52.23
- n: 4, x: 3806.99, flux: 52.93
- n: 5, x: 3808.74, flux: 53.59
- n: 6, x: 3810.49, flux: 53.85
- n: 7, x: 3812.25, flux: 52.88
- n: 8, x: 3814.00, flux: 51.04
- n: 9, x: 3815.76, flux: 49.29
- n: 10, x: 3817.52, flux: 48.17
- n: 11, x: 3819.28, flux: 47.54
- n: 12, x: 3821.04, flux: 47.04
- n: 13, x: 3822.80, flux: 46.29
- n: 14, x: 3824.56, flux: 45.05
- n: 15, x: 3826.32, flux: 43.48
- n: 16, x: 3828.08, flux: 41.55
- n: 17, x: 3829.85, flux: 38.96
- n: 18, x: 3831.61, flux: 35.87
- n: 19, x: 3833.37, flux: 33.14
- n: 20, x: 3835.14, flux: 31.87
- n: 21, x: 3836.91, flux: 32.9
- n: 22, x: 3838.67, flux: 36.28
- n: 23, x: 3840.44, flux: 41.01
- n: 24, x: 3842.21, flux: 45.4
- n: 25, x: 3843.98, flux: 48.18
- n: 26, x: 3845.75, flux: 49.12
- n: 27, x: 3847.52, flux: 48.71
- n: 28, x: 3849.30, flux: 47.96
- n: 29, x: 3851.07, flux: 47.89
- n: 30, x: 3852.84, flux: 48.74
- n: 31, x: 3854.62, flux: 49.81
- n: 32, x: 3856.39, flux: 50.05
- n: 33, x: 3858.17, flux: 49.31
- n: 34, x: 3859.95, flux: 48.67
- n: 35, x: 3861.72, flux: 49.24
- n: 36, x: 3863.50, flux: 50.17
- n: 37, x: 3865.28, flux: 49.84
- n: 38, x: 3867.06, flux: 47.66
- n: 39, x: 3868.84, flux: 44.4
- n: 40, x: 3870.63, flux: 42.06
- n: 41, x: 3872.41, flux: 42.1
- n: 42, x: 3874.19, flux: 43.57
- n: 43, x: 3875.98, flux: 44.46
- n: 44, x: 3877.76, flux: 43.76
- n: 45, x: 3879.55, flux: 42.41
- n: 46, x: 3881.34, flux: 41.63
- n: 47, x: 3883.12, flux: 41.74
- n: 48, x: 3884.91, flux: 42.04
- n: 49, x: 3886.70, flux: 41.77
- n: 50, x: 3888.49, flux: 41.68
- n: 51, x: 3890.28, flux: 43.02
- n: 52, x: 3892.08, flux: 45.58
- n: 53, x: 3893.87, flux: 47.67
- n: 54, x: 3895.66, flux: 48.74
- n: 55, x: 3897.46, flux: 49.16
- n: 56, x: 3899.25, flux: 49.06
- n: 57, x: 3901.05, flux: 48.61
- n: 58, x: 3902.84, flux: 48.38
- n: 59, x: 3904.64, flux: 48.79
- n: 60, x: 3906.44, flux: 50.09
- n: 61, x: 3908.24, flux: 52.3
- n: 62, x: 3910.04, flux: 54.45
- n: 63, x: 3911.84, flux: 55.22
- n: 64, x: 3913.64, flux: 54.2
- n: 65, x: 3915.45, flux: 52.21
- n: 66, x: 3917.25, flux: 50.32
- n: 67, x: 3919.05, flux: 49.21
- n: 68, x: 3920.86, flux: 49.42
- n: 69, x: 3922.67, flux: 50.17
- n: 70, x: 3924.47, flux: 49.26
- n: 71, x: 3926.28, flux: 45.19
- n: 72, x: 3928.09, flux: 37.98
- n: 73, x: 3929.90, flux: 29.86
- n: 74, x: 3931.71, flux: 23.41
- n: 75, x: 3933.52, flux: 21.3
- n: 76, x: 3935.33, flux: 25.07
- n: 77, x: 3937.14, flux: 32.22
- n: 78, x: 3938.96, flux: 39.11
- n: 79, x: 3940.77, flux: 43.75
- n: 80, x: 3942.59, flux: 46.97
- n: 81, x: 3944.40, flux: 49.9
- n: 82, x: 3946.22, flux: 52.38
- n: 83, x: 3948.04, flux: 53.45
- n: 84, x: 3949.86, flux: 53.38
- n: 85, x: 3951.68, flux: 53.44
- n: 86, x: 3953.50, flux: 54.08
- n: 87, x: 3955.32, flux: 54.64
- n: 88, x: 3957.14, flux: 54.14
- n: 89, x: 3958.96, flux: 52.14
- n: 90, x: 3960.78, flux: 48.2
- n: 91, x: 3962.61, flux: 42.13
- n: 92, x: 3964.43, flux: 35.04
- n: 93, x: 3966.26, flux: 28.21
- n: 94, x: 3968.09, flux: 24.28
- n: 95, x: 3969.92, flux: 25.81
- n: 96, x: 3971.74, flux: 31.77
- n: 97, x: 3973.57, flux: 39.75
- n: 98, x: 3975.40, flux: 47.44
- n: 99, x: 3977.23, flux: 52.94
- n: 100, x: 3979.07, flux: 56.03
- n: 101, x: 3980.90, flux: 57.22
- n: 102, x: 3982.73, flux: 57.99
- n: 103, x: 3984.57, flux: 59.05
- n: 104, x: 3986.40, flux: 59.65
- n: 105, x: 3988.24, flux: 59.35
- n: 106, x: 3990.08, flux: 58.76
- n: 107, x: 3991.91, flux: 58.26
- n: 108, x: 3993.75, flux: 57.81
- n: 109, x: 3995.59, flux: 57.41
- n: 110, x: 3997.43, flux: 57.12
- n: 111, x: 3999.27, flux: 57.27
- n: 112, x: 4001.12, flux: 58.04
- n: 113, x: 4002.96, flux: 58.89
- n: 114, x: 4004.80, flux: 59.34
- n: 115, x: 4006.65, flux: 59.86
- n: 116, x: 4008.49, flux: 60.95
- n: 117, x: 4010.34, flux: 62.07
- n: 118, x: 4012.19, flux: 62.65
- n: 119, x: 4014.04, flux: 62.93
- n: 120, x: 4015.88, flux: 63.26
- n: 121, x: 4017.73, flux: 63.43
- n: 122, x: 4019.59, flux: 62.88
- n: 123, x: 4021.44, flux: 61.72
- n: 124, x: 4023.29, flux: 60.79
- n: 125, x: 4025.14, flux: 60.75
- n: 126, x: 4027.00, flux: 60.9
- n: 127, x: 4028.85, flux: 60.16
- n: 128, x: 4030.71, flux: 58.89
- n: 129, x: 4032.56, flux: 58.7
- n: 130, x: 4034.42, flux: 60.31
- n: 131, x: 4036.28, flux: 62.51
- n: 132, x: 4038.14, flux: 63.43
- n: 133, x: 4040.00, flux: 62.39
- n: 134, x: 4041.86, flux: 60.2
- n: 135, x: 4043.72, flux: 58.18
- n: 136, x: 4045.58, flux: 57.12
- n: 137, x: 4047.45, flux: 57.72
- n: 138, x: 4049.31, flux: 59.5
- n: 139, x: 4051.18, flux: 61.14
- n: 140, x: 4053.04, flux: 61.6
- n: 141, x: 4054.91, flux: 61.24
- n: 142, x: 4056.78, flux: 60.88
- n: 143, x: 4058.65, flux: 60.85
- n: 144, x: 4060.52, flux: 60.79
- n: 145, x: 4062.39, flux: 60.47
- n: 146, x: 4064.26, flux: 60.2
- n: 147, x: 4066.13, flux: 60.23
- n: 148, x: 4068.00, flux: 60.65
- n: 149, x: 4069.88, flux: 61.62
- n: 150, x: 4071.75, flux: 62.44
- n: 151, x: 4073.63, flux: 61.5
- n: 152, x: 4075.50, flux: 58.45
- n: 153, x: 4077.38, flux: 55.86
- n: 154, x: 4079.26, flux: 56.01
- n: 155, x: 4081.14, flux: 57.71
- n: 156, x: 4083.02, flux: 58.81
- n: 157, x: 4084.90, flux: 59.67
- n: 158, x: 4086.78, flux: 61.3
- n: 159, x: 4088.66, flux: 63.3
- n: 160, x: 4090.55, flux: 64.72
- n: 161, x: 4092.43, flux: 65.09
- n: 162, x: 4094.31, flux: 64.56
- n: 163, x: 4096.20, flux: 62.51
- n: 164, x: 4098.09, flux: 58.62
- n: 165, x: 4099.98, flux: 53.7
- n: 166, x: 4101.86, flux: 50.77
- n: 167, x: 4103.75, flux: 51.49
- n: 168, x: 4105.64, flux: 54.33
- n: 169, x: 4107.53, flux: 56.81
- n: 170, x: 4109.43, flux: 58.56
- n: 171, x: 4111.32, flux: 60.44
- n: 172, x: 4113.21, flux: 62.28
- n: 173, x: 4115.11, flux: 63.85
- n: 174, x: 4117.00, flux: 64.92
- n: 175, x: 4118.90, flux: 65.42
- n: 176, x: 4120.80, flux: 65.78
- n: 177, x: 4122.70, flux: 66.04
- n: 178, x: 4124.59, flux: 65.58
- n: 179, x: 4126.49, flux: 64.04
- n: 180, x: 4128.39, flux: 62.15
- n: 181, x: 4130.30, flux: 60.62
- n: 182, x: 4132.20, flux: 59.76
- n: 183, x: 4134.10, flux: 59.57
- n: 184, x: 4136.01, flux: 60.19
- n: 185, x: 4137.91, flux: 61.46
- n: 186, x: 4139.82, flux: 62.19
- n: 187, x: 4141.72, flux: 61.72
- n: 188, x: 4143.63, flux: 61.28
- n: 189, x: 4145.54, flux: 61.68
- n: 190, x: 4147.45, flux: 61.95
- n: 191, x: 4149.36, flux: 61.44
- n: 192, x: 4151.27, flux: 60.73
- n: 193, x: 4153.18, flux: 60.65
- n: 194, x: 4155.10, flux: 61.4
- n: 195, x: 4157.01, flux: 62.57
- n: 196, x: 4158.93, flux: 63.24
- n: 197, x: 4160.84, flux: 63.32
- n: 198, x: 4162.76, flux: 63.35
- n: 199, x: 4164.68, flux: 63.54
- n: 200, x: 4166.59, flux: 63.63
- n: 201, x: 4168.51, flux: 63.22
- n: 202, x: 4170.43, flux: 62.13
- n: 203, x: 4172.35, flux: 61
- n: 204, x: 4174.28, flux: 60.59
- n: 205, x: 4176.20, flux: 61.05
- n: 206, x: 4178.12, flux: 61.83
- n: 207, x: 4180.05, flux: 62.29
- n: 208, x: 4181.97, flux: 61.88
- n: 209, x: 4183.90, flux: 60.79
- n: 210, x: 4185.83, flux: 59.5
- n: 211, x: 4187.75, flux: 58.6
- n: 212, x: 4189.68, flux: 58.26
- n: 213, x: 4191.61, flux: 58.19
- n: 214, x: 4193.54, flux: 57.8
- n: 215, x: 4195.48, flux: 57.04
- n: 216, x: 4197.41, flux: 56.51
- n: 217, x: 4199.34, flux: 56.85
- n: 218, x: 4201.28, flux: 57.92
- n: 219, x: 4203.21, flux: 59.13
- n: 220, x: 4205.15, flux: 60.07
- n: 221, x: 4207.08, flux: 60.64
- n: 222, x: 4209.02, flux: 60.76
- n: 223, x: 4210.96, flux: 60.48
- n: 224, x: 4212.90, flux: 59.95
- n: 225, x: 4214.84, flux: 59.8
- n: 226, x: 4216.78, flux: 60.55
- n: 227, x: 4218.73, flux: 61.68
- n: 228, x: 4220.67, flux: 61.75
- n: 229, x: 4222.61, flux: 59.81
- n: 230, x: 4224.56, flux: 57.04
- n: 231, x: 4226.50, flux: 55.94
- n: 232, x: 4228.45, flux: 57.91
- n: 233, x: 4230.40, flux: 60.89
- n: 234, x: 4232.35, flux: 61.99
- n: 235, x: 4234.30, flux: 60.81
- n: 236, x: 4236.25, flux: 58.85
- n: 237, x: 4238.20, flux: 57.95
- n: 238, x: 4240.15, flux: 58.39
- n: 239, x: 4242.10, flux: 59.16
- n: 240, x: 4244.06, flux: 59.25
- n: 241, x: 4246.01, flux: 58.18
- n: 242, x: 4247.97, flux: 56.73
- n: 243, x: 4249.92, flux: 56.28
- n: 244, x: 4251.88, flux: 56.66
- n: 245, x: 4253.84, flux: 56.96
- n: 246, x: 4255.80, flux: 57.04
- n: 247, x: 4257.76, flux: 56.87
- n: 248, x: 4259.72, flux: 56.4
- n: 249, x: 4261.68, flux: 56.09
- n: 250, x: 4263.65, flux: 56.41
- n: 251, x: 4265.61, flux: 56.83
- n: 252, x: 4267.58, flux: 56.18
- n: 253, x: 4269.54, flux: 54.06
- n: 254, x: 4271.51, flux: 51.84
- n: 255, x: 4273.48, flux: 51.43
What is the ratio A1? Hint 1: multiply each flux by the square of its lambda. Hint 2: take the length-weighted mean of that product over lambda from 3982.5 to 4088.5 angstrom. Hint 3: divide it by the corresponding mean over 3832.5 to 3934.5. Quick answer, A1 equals 1.4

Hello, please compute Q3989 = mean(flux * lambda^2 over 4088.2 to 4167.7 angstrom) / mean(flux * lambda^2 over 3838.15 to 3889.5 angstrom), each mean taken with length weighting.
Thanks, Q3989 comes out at 1.54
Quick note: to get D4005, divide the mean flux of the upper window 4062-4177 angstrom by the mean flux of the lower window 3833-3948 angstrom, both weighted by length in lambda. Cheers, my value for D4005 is 1.36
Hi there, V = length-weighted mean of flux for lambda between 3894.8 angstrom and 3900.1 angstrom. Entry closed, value 49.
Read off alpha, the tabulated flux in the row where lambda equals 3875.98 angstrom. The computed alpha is 44.46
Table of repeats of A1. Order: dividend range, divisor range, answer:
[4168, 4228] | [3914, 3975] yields 1.59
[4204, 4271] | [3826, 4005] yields 1.47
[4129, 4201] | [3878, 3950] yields 1.53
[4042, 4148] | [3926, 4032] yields 1.26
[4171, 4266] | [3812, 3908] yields 1.55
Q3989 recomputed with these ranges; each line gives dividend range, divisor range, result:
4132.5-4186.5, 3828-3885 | 1.63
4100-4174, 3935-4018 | 1.30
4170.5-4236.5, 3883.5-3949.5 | 1.53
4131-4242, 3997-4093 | 1.07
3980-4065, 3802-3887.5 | 1.44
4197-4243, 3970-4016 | 1.18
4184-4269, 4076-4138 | 1.02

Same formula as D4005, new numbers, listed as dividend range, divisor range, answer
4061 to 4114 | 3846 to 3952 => 1.30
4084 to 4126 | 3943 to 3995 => 1.24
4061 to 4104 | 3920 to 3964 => 1.35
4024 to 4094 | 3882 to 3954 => 1.33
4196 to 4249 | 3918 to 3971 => 1.40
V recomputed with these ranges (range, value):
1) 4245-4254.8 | 57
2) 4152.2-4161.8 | 62.2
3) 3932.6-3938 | 26.2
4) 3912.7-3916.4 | 53.2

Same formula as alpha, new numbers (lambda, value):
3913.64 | 54.2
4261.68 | 56.09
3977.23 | 52.94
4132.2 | 59.76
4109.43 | 58.56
